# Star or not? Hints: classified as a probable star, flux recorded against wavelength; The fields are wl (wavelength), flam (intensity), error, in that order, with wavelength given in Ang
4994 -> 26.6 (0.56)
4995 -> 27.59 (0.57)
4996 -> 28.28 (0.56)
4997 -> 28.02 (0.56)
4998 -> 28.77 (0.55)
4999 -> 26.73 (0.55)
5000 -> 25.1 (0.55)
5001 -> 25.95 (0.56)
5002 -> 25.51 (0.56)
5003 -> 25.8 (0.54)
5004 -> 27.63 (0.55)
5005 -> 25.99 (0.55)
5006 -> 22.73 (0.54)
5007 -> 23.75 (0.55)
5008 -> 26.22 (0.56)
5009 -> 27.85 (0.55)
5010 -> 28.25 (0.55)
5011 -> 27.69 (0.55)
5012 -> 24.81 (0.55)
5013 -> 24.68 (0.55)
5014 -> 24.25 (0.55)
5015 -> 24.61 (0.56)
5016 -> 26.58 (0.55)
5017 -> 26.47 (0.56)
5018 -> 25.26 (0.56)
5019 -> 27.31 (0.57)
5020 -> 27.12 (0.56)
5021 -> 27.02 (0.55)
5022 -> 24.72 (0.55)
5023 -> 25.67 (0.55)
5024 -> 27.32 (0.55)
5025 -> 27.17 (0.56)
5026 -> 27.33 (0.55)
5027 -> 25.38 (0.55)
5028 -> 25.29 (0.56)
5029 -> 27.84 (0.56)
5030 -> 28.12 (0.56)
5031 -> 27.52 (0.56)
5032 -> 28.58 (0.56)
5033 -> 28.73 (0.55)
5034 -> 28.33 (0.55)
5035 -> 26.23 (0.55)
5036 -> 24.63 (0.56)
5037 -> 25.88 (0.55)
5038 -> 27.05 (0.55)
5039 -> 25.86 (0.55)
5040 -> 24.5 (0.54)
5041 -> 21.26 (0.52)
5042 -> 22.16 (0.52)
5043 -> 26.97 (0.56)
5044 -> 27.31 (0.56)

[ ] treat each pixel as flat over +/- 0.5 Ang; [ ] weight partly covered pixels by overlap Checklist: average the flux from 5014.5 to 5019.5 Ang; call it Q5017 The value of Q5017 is 26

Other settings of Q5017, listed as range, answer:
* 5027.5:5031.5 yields 27.2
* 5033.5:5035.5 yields 27.3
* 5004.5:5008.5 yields 24.7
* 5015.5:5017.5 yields 26.5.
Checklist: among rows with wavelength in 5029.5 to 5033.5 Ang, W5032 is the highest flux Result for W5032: 28.73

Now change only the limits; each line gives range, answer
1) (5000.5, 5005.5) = 27.63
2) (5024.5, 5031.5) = 28.12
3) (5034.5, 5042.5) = 27.05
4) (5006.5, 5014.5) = 28.25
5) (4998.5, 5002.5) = 26.73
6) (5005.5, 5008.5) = 26.22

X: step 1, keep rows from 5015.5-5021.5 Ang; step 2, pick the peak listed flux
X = 27.31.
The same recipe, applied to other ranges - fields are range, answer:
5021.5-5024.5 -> 27.32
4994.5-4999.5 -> 28.77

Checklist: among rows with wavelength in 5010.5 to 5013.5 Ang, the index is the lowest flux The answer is 24.68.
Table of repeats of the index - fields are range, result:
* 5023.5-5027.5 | 25.38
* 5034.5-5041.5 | 21.26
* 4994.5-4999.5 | 26.73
